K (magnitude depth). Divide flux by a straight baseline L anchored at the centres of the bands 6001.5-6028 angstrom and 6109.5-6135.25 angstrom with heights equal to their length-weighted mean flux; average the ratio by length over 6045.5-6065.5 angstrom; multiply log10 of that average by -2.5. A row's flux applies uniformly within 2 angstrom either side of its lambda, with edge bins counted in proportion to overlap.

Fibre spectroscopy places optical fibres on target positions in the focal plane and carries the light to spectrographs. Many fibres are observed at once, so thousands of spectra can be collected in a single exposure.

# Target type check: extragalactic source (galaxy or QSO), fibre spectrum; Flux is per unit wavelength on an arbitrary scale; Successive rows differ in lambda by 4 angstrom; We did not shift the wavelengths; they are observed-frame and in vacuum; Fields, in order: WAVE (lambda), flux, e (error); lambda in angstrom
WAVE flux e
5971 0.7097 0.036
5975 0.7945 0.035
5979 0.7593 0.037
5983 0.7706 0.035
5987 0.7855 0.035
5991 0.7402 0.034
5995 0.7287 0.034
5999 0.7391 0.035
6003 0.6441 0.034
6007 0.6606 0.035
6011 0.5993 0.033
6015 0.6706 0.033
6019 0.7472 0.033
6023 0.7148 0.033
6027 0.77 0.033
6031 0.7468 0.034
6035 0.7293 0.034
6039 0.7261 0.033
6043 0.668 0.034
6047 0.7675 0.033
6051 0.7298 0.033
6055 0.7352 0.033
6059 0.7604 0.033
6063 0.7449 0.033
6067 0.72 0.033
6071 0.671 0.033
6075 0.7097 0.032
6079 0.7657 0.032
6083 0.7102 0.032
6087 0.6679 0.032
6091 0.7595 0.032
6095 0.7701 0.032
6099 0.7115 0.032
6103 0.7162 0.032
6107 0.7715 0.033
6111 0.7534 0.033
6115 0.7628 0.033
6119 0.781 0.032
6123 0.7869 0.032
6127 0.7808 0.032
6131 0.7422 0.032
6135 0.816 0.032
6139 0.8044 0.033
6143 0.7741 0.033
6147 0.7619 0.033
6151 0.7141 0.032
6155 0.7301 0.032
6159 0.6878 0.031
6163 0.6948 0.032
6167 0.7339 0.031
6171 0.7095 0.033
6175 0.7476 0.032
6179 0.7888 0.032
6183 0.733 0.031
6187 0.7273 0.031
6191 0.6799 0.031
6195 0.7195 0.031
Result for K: -0.04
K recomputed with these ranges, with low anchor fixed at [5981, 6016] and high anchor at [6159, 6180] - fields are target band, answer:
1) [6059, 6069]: -0.036 mag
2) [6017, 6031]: -0.053 mag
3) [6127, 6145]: -0.087 mag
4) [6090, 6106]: -0.032 mag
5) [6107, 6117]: -0.059 mag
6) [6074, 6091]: -0.004 mag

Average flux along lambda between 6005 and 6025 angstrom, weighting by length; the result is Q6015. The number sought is 0.678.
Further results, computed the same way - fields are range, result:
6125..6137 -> 0.78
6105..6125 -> 0.771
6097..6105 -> 0.714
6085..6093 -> 0.714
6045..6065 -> 0.748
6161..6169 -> 0.714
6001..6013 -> 0.635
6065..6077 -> 0.7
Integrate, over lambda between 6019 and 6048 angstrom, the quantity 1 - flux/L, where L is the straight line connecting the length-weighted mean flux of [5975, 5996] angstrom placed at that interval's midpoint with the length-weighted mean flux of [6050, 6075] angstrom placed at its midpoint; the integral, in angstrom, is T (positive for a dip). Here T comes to 0.3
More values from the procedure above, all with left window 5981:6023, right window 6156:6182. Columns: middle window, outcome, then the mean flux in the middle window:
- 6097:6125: -1.3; 0.755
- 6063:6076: 0.2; 0.706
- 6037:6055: -0.3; 0.724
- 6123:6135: -0.9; 0.775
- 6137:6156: -0.9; 0.758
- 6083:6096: -0.1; 0.726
